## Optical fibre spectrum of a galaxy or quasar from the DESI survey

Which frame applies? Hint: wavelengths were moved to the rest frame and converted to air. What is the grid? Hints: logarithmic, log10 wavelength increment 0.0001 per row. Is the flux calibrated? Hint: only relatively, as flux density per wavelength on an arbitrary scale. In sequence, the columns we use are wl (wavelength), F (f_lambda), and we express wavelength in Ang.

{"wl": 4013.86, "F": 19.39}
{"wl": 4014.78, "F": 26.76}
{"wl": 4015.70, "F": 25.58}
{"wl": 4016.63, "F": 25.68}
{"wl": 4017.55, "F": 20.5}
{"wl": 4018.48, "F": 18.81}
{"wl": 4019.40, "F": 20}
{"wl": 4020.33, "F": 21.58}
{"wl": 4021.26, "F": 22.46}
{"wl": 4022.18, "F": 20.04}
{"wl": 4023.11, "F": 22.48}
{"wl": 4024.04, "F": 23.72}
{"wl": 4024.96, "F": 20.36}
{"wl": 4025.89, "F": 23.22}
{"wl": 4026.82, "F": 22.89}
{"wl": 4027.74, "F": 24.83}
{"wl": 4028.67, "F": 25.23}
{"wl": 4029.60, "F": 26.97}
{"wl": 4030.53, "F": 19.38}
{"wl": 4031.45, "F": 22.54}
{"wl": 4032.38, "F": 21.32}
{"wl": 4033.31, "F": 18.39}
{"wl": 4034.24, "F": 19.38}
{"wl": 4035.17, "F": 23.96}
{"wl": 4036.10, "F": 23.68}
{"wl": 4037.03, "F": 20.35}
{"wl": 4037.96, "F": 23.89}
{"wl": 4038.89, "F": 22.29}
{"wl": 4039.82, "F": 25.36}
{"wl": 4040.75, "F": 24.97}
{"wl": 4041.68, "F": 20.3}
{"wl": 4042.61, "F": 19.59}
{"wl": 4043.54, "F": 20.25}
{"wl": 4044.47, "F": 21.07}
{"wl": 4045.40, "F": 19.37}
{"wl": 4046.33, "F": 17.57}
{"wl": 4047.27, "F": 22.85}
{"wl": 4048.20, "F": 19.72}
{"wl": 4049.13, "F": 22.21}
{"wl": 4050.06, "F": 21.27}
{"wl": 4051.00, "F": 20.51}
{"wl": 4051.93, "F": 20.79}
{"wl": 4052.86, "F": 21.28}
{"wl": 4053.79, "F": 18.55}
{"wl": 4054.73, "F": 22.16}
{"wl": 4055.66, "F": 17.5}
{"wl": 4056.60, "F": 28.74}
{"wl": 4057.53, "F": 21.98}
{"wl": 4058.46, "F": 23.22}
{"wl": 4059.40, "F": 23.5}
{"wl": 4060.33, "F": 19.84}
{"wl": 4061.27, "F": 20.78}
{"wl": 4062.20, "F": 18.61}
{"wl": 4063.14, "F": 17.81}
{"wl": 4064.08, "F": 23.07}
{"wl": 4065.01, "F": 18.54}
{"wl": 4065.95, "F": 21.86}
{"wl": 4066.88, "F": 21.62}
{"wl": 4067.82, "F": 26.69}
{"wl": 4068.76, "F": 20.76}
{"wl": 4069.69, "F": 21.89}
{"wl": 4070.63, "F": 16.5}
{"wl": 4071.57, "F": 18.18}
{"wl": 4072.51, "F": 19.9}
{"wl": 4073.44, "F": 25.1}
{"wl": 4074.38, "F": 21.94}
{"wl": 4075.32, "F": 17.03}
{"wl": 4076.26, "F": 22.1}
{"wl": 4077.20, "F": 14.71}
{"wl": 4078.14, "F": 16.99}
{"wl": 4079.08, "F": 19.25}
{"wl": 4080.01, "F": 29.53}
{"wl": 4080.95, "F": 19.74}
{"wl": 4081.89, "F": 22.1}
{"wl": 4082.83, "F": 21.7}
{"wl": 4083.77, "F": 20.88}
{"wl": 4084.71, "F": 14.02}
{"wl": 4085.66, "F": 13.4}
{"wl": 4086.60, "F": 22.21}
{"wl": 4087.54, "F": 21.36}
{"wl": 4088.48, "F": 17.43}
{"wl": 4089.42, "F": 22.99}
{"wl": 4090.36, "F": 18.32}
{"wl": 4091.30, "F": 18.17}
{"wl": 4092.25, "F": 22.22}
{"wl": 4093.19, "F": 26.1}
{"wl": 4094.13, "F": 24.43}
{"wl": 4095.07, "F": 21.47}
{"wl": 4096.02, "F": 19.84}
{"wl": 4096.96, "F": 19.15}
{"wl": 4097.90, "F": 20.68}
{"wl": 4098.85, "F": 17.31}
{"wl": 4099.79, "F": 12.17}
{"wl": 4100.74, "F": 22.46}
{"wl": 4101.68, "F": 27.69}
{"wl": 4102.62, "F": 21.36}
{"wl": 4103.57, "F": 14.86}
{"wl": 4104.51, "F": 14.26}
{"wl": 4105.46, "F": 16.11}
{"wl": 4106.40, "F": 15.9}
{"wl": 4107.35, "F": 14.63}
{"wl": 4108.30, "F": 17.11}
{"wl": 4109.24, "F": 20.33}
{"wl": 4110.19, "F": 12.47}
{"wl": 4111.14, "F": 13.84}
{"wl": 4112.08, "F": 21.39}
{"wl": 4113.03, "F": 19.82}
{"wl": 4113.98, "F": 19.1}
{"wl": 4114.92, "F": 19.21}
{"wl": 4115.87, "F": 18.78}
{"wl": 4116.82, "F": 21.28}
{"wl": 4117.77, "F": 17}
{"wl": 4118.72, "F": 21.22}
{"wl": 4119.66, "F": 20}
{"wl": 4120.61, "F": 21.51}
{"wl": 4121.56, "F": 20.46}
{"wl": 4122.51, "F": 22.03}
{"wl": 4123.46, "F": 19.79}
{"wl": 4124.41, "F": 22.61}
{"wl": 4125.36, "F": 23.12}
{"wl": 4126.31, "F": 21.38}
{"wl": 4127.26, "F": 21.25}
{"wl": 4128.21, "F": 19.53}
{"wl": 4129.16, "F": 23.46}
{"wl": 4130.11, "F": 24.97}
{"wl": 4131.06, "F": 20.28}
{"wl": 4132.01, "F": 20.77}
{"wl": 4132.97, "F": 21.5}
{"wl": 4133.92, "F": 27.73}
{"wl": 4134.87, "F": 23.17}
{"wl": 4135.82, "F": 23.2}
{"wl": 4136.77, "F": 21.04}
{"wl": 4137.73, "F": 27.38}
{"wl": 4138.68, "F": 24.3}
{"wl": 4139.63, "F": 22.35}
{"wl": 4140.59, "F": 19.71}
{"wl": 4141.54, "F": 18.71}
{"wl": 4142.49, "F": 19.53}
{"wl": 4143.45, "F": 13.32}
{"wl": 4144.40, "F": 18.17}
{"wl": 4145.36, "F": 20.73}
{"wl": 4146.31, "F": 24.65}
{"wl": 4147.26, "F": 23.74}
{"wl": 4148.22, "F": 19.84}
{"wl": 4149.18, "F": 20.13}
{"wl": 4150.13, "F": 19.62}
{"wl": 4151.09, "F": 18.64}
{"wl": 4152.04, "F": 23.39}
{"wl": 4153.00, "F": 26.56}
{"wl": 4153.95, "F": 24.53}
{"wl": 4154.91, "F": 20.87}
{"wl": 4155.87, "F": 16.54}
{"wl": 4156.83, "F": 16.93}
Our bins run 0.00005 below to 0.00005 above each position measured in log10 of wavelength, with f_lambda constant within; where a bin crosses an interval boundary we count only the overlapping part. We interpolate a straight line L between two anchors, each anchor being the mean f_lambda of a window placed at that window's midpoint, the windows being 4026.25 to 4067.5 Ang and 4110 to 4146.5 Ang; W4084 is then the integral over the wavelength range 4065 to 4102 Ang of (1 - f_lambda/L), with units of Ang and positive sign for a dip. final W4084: 1.4 Ang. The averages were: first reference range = 21.6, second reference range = 20.8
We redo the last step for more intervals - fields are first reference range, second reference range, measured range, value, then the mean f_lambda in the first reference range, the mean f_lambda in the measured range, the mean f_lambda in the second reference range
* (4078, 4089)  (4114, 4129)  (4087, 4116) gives 1.73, 20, 19.1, 20.6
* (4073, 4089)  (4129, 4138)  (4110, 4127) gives 1.88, 20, 19.9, 23.2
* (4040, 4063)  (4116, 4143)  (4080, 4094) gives 0.60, 21.1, 20.5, 21.7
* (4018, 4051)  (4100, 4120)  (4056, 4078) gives -0.69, 21.8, 21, 18.4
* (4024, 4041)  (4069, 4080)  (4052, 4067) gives -0.20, 22.7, 21.2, 19.9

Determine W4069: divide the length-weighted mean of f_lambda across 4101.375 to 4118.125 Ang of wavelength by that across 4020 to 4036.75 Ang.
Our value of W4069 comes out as 0.80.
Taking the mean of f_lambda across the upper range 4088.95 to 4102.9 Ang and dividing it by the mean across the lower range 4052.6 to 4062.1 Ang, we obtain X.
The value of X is 0.97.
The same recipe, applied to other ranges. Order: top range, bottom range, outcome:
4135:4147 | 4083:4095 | 1.05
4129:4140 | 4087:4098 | 1.11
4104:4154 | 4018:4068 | 0.95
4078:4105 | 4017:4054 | 0.93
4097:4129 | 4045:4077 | 0.92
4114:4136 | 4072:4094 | 1.05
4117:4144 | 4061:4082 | 1.04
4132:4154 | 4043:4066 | 1.04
